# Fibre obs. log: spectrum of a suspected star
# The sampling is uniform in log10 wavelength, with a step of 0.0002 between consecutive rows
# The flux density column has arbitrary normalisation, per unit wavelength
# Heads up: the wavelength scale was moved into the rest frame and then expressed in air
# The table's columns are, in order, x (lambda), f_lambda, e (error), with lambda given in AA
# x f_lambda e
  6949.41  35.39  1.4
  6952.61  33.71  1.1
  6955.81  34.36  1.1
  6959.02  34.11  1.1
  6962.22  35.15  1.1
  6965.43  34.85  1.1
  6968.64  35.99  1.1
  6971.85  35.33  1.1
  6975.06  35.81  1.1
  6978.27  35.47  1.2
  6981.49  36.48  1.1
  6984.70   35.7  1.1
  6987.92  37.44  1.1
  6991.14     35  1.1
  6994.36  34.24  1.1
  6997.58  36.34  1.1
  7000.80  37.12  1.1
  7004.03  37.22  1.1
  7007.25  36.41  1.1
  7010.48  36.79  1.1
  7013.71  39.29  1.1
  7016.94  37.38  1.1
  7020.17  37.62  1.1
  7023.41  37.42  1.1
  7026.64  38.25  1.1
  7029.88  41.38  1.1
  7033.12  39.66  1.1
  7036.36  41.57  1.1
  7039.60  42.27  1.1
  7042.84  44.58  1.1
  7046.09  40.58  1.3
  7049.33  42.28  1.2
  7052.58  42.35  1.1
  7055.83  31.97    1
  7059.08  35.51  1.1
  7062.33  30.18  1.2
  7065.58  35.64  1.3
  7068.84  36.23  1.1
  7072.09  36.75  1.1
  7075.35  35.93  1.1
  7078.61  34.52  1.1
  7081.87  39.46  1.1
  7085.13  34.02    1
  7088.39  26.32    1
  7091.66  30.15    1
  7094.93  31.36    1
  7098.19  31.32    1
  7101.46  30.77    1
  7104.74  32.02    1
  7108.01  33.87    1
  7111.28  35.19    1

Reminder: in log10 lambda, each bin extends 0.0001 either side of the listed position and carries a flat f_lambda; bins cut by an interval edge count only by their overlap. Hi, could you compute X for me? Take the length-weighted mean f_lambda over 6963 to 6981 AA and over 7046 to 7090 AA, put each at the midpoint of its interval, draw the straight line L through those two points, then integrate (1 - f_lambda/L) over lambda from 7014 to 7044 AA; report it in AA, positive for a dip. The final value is -3.6 AA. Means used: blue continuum 35.5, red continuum 35.7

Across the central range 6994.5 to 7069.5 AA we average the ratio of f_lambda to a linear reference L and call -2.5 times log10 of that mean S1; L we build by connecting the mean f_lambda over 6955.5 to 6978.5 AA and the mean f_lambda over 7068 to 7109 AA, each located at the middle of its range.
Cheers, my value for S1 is -0.12 mag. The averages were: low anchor 35.2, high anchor 33.2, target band 38.1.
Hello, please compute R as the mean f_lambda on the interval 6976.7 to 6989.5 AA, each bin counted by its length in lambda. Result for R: 36.3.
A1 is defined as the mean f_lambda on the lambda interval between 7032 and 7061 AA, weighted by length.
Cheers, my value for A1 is 40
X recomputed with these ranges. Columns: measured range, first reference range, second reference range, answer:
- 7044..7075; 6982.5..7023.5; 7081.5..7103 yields -3.2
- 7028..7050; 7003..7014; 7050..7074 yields -3.2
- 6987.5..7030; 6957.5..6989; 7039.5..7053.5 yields 1.9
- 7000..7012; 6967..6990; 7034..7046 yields 0.6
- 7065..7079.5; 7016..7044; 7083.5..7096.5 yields -1.1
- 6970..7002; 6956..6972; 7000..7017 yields 0.3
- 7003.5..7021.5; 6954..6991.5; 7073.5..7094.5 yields -1.4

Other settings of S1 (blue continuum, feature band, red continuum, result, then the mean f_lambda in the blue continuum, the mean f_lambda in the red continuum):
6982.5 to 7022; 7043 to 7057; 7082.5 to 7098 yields -0.19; 36.7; 31.1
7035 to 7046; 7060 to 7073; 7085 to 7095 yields 0.03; 42.5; 29.8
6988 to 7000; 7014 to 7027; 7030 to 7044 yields 0.05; 35.6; 41.9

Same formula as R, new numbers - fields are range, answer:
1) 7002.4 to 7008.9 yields 36.8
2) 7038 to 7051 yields 42.4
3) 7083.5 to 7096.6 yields 30.5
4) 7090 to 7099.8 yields 30.9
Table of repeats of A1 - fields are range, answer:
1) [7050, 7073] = 35.8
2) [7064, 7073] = 36.2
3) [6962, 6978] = 35.5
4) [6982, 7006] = 36.2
